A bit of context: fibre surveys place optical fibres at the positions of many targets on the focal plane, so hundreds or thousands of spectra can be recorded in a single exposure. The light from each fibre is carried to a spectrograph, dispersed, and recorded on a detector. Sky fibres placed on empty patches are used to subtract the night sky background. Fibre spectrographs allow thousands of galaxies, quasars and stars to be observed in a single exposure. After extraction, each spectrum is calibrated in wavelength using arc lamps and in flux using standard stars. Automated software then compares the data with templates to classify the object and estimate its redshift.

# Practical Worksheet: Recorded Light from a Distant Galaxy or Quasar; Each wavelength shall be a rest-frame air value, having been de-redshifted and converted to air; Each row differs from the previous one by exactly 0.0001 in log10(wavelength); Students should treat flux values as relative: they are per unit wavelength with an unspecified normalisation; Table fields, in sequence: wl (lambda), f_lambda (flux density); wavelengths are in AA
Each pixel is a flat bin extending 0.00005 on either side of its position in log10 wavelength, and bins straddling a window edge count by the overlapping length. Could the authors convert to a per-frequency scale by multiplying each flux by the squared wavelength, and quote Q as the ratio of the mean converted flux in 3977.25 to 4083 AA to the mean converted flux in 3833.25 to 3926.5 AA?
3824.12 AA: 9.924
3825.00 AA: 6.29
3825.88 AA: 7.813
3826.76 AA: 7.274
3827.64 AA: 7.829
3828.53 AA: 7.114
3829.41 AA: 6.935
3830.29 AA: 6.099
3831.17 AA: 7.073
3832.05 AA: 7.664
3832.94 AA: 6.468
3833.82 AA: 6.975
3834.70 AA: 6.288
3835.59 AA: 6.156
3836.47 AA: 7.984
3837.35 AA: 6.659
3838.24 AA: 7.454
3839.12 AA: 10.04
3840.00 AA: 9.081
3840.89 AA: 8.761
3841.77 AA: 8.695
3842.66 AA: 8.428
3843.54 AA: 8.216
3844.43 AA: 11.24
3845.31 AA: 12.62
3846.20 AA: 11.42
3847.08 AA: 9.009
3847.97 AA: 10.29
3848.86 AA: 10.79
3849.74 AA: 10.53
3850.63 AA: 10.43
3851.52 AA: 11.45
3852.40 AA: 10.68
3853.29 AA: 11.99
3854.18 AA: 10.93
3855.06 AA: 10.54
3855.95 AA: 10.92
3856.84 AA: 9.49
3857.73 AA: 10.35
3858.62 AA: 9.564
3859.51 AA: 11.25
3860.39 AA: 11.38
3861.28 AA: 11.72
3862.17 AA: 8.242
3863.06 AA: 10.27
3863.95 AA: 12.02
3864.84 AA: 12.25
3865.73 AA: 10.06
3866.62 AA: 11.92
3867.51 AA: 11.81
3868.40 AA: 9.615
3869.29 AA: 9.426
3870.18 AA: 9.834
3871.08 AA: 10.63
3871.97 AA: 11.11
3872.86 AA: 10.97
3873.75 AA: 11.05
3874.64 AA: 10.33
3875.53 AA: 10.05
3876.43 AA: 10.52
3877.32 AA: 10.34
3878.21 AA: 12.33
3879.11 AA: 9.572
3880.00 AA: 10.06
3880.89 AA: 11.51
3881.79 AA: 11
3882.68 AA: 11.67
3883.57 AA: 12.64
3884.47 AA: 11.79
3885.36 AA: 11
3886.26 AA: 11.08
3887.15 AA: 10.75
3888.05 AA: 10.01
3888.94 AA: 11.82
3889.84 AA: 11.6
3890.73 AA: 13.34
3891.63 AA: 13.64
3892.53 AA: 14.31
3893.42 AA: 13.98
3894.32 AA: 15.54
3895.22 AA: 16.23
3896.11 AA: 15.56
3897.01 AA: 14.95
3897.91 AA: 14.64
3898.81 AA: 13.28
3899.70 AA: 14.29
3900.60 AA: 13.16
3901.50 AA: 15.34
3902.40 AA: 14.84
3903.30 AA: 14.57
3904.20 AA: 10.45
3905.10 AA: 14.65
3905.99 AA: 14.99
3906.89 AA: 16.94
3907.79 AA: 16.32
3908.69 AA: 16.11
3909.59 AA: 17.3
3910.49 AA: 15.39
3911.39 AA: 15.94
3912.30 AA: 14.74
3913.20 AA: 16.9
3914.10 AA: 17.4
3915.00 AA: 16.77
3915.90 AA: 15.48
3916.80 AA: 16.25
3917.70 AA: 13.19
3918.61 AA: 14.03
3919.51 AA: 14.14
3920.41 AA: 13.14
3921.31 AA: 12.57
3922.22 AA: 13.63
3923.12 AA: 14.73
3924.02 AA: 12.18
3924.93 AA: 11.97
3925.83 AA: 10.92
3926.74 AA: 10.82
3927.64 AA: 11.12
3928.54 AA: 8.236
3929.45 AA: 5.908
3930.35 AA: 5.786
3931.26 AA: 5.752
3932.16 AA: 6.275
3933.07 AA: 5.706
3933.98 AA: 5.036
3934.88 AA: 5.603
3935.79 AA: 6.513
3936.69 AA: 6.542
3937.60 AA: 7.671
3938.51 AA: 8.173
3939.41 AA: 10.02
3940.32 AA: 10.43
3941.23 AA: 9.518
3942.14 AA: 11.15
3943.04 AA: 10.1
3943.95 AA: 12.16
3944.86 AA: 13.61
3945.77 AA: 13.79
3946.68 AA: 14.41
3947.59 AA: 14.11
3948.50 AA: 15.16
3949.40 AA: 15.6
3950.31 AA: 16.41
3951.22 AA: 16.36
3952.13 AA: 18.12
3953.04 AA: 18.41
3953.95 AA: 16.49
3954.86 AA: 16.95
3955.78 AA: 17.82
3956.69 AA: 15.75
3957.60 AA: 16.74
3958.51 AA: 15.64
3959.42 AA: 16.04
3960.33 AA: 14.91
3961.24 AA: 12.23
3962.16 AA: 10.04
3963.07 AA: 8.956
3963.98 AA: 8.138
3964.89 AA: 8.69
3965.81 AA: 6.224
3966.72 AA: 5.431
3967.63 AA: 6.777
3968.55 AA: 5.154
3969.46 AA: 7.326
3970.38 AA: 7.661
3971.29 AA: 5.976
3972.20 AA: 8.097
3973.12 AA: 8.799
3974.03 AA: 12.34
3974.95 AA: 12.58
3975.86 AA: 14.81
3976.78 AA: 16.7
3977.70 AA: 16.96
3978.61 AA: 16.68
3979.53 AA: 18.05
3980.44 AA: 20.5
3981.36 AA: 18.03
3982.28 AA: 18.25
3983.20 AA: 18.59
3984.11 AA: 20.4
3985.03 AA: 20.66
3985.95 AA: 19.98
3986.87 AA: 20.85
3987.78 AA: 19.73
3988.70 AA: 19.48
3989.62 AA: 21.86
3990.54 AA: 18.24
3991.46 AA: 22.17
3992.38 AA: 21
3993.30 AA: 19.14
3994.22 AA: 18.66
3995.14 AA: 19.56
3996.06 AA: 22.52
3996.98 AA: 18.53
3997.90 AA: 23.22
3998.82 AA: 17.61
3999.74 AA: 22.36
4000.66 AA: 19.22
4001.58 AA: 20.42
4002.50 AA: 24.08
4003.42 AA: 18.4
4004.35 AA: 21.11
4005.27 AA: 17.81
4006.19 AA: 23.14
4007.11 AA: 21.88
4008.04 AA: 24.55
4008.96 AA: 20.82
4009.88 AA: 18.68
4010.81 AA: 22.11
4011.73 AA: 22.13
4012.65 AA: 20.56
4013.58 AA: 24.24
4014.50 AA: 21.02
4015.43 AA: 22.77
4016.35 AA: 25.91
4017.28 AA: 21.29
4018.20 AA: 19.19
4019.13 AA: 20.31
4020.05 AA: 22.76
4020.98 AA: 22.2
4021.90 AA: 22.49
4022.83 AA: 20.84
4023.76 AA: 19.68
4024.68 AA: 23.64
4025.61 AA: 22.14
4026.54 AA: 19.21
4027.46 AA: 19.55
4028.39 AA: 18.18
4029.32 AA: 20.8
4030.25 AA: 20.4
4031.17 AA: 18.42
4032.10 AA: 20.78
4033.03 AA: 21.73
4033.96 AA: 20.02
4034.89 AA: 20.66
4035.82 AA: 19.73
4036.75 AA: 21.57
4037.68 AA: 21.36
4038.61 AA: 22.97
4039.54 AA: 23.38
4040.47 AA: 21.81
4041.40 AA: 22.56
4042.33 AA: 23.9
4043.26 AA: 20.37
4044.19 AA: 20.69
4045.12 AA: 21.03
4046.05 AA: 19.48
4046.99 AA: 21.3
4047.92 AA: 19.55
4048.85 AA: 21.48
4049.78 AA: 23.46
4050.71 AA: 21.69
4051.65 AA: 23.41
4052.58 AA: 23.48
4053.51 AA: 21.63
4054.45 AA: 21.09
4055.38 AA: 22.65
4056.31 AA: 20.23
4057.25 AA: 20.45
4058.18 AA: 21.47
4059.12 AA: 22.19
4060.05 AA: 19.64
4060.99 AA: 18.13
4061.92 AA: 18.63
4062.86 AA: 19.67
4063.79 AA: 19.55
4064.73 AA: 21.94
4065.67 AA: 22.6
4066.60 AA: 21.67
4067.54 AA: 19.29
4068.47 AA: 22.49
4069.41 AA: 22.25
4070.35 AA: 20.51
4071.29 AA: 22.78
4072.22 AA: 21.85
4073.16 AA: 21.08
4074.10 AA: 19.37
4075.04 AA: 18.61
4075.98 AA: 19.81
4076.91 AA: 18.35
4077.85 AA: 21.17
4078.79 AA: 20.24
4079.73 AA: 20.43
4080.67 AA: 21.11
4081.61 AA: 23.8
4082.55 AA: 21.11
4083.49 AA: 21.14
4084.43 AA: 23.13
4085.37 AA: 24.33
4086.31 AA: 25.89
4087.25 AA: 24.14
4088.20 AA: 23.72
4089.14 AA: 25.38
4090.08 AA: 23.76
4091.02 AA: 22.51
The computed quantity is 1.88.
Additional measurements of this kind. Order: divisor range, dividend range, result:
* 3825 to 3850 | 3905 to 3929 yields 1.78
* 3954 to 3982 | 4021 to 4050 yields 1.75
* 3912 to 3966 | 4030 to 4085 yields 1.83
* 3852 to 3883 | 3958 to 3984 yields 1.21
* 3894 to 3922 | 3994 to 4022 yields 1.49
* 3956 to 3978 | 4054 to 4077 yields 1.99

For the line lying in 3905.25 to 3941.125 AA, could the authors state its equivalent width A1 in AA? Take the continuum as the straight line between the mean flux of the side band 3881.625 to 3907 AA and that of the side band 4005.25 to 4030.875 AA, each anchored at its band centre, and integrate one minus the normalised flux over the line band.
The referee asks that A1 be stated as 7.7 AA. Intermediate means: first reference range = 13.4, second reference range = 21.4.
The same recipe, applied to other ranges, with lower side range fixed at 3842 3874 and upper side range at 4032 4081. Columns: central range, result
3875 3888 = 0.95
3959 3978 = 7.31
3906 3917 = -2.31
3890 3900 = -1.50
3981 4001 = -2.71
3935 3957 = 3.34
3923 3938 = 6.50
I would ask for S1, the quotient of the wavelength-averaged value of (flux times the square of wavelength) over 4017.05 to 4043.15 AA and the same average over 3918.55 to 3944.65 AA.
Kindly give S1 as 2.31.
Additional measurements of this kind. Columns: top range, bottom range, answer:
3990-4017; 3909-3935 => 1.83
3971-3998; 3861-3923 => 1.43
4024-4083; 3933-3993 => 1.61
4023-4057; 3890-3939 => 1.79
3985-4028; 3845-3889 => 2.09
